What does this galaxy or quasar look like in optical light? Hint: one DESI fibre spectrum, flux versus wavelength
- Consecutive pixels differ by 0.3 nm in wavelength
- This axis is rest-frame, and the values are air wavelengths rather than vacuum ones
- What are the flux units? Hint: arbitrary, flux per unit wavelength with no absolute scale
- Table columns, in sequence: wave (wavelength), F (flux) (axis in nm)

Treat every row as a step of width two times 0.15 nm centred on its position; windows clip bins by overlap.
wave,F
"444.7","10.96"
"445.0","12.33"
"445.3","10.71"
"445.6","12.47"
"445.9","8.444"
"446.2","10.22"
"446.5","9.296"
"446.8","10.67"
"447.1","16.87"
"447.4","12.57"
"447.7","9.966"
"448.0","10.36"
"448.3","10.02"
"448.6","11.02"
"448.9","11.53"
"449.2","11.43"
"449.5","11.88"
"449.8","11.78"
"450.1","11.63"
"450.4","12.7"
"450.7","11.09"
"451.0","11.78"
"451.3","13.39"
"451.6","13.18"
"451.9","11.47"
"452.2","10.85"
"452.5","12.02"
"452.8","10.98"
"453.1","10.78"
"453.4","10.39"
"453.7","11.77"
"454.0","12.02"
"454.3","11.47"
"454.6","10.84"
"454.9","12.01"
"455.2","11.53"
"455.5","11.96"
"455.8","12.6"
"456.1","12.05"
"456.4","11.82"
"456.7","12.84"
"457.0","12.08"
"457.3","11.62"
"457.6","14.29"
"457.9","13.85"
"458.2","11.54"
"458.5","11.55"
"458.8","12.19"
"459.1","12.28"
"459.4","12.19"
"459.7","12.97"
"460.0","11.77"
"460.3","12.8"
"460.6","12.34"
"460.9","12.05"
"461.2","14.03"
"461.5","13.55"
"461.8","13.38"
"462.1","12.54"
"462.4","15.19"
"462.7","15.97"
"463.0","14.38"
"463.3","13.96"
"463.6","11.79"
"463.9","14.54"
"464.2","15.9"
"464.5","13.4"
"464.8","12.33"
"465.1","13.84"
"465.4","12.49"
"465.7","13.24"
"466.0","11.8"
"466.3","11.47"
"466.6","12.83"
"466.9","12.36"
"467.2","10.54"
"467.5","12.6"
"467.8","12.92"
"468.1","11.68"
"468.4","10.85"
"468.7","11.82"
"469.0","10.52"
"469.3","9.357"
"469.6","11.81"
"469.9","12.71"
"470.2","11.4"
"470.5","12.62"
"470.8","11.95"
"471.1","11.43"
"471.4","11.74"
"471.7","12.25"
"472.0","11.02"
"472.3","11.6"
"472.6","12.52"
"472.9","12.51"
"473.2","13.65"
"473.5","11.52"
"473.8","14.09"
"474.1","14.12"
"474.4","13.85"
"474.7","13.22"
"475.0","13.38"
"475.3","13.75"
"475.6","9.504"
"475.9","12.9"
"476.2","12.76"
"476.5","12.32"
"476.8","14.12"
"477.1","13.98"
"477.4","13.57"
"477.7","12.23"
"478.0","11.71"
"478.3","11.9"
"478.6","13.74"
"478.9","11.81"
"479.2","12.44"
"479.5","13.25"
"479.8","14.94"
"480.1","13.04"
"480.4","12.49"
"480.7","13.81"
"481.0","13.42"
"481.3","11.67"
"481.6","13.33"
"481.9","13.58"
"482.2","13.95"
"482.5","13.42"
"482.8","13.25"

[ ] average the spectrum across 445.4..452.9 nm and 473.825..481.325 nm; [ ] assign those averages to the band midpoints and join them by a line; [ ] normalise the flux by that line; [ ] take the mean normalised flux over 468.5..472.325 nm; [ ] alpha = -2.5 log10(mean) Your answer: 0.10 mag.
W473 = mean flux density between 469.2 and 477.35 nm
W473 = 12.5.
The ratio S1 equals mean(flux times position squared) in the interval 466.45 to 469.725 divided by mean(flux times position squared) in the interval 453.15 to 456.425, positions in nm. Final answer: 1.1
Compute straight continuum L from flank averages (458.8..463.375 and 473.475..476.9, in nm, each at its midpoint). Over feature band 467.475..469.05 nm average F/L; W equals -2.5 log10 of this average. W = 0.12 mag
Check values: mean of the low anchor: 13.2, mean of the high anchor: 13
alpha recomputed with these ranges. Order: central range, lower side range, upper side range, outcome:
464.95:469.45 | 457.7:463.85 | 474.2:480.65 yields 0.10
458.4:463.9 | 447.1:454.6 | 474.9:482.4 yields -0.09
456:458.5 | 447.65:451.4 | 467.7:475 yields -0.07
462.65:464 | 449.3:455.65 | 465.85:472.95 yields -0.19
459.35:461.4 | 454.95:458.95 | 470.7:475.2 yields -0.02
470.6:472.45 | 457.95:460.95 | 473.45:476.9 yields 0.10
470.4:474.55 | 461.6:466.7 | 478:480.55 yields 0.06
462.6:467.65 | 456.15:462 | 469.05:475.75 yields -0.06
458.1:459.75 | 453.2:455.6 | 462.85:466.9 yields 0.01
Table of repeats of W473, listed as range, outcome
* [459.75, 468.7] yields 13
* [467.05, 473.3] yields 11.8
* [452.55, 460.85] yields 12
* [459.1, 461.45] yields 12.6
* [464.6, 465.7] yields 13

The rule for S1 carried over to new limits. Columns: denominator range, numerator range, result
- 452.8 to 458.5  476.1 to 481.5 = 1.20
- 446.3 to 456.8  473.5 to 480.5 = 1.24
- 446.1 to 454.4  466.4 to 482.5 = 1.20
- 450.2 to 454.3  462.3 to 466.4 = 1.22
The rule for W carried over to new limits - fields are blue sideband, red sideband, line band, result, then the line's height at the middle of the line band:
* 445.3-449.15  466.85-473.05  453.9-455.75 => -0.03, 11.3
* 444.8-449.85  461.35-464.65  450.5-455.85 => 0.06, 12.3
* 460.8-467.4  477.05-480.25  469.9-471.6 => 0.10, 13.1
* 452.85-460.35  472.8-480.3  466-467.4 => 0.06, 12.5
